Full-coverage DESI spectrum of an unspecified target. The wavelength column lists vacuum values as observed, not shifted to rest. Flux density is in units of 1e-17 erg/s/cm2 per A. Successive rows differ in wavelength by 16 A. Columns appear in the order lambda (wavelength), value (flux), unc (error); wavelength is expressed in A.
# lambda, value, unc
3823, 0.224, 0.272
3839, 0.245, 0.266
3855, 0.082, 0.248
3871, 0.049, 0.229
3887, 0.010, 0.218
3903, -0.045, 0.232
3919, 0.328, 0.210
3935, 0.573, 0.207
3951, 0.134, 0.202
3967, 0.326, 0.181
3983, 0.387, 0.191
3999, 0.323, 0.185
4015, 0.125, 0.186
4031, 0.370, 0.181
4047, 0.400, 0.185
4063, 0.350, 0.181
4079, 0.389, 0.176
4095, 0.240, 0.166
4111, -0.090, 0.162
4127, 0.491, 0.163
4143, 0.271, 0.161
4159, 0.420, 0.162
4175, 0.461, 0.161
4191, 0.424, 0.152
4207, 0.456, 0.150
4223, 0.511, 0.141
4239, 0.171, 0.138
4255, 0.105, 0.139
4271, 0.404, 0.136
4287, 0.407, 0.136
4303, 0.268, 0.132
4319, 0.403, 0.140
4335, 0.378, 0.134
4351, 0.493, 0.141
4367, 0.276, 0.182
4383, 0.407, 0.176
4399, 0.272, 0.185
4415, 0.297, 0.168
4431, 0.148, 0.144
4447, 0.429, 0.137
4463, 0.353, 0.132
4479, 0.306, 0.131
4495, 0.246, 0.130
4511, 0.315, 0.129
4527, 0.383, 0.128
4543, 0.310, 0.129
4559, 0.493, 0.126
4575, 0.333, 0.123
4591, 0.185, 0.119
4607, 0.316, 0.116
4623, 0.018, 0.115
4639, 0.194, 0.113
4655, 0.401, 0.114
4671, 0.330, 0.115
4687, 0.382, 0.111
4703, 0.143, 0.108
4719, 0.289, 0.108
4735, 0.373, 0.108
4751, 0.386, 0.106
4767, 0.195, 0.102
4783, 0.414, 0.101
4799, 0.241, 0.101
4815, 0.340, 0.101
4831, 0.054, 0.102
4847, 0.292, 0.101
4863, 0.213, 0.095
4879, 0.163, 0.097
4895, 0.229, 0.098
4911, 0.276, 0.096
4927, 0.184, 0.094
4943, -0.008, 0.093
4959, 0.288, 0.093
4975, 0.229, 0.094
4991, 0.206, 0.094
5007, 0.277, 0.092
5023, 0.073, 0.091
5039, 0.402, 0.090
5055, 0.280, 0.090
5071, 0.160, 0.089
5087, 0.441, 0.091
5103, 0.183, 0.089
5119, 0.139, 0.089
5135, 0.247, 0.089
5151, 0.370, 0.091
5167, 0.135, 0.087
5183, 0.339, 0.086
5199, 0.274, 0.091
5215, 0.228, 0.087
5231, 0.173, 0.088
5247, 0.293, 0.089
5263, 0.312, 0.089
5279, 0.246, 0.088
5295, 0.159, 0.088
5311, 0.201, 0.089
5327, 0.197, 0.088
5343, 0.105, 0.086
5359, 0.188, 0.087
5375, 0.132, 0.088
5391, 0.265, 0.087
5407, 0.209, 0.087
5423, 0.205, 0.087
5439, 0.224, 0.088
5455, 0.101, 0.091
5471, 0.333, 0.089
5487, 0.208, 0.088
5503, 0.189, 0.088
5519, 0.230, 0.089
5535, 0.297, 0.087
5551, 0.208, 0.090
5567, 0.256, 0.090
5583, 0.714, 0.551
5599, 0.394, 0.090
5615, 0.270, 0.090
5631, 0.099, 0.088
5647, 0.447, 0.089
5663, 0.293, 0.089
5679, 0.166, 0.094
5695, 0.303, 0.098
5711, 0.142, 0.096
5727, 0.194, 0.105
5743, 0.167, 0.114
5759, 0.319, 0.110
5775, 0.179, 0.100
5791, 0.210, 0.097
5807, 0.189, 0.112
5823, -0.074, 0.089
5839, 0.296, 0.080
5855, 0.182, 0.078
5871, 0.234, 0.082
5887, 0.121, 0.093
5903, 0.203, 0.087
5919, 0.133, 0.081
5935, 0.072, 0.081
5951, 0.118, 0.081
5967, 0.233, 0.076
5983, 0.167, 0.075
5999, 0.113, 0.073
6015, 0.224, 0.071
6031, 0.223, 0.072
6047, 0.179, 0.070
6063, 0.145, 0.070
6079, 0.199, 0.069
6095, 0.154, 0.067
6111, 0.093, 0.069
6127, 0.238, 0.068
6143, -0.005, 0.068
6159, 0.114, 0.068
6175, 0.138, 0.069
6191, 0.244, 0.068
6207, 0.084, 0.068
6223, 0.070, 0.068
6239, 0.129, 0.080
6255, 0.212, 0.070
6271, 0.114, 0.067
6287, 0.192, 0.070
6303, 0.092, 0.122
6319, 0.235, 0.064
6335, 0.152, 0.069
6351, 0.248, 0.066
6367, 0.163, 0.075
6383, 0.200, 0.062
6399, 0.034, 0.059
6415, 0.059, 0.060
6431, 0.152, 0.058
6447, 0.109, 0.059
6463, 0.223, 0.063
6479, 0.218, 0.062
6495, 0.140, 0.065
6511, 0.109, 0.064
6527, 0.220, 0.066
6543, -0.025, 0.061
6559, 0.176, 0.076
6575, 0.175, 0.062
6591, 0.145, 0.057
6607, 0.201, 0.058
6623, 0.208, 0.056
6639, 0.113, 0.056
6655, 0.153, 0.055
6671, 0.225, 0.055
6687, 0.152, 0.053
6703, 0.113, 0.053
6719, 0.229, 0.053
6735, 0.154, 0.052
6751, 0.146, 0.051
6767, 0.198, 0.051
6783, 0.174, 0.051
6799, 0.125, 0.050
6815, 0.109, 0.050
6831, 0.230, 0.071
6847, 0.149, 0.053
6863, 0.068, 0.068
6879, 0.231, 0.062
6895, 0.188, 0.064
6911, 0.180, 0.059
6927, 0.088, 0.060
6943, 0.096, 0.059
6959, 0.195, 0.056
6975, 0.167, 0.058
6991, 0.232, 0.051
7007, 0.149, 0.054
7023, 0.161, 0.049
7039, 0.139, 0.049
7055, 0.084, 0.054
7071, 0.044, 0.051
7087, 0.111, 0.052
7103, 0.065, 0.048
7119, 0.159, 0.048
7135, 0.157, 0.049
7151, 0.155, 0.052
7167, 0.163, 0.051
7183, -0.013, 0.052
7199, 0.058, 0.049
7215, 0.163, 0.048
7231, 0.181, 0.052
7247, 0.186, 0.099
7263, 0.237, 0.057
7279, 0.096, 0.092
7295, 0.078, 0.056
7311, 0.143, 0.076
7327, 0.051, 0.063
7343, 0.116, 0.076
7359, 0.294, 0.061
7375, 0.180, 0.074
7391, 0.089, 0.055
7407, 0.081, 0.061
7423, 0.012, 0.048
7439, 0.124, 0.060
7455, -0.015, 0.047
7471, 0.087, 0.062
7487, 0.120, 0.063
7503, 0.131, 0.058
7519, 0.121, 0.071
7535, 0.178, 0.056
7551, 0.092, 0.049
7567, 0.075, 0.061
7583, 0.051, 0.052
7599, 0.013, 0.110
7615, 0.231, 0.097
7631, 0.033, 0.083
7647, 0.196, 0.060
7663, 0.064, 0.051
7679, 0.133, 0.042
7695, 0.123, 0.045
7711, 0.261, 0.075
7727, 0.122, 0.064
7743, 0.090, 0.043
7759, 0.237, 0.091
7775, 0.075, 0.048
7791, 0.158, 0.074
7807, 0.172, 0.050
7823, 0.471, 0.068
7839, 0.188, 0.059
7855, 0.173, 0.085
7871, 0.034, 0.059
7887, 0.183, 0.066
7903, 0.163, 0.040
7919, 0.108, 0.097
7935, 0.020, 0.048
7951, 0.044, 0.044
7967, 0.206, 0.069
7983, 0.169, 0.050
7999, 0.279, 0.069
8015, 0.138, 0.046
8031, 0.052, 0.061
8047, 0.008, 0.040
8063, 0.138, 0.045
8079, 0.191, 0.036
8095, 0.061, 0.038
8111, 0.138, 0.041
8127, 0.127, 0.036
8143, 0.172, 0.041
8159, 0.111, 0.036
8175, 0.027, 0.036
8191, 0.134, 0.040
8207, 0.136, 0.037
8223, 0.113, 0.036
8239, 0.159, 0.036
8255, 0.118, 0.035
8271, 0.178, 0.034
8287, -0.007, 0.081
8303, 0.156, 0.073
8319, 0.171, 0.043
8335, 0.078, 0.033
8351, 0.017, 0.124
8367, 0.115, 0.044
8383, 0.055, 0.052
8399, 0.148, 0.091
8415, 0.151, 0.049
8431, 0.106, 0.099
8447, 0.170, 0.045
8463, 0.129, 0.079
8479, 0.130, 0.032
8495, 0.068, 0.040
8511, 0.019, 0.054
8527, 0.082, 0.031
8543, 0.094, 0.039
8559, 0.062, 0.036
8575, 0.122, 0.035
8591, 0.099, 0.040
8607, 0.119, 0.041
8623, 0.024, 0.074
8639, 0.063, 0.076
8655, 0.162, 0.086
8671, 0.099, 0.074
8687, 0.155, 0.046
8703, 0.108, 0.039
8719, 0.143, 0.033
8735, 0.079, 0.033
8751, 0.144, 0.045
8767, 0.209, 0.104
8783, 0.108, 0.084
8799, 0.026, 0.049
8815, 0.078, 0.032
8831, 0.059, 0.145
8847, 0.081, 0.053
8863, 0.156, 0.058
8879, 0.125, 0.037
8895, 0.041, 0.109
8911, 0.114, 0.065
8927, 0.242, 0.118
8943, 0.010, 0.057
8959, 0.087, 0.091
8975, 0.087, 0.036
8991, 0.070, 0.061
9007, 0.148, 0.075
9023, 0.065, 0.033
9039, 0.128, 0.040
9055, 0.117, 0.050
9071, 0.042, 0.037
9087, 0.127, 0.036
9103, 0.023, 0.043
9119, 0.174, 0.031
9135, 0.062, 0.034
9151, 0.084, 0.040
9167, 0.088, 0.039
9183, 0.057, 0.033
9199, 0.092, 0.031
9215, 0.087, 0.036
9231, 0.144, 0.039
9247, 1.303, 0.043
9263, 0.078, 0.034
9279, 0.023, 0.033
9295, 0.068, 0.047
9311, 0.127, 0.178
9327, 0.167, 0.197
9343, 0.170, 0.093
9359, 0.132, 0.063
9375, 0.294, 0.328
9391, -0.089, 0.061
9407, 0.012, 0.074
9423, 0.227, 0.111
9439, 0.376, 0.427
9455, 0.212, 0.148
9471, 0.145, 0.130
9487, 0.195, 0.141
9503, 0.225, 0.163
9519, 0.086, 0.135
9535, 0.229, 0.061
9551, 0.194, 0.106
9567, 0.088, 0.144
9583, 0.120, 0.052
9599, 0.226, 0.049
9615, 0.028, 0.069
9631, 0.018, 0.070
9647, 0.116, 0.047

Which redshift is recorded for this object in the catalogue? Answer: 1.48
